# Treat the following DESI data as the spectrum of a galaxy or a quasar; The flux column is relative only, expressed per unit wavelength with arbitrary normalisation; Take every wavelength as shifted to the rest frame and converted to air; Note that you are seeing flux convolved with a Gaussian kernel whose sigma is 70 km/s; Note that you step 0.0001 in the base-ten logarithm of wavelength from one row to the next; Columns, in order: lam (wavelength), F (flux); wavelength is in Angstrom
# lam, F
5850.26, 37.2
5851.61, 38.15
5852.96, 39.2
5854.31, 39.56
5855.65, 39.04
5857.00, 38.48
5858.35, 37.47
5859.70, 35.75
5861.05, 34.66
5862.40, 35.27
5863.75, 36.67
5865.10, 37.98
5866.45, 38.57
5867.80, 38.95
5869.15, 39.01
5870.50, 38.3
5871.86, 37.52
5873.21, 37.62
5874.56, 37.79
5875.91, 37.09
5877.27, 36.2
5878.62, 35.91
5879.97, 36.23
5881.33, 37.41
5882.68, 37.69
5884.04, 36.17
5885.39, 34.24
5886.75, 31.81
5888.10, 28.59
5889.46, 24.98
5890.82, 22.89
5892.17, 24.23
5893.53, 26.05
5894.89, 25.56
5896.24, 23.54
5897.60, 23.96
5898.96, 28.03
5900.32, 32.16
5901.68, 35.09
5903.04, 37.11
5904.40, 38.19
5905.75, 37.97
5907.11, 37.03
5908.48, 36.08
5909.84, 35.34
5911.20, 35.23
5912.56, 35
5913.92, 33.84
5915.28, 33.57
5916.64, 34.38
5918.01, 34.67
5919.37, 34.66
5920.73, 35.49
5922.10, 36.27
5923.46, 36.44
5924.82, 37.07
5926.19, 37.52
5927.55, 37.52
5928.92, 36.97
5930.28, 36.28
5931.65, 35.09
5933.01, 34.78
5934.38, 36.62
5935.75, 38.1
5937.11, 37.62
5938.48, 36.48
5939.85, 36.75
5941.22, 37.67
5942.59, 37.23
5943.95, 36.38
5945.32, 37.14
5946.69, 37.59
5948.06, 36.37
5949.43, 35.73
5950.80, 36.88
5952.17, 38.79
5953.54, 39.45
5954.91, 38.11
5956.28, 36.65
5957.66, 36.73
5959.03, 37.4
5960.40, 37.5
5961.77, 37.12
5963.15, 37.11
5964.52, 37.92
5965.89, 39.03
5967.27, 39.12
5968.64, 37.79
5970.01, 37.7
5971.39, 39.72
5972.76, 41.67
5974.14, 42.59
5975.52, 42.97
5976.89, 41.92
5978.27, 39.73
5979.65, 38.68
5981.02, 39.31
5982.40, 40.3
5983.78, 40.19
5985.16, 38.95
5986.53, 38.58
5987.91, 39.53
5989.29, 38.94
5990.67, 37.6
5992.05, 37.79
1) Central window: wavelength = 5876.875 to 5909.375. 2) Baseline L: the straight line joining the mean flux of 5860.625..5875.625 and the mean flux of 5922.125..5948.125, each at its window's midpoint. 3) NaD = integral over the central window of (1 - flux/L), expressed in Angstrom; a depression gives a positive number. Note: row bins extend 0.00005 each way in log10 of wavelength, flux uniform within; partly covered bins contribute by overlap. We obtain 4.6 Angstrom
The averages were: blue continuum 37.5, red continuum 36.8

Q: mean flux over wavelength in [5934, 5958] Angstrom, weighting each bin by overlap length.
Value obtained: 37.2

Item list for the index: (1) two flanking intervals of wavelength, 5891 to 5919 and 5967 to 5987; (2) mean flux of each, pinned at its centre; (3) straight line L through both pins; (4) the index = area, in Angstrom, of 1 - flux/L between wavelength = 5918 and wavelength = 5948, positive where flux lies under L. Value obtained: -1.2 Angstrom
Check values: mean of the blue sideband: 32.2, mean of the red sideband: 40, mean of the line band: 36.6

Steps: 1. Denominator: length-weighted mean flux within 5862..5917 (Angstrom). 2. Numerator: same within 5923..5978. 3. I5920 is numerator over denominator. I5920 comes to 1.12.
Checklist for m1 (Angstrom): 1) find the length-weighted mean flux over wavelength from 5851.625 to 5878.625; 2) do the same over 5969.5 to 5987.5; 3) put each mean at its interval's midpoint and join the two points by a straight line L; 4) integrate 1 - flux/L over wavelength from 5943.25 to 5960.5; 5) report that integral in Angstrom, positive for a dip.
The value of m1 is 1.0 Angstrom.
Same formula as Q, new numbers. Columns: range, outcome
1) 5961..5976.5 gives 39.4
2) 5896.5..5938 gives 35.2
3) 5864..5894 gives 34.4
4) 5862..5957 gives 35.1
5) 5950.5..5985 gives 39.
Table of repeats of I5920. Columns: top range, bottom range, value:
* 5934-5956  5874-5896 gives 1.17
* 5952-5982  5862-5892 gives 1.11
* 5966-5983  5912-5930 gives 1.12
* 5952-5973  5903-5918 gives 1.07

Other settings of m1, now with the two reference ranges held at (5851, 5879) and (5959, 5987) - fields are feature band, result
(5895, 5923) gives 3.4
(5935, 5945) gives 0.4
